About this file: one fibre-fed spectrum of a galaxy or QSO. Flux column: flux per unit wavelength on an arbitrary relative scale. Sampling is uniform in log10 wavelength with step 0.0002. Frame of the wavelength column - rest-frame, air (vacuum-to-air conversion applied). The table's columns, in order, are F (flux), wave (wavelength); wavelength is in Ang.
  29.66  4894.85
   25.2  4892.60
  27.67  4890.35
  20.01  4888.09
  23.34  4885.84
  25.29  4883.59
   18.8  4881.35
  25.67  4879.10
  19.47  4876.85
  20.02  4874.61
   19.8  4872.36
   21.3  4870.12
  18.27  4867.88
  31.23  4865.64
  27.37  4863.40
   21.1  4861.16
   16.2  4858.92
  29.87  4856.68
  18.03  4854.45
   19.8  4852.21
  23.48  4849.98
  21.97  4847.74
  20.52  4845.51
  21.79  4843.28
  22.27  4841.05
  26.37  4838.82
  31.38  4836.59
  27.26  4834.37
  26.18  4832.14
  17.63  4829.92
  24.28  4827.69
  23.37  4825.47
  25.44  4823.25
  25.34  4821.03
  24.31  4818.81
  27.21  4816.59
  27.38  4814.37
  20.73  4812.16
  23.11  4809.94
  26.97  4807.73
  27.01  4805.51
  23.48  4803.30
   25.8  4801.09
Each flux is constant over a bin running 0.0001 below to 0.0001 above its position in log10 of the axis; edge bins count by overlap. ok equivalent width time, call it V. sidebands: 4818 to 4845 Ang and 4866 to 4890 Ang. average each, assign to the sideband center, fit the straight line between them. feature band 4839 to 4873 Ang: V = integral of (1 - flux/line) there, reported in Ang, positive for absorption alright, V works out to 1.0 Ang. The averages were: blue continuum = 24.5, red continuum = 21.7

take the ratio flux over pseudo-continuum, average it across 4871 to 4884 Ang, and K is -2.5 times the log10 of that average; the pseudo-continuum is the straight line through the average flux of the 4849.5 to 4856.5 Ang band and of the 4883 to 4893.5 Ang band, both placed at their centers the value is 0.10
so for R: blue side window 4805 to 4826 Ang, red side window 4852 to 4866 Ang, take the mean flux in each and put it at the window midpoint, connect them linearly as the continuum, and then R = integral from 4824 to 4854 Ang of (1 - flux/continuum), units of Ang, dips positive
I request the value 0.7 Ang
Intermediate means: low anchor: 25.1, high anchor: 23.2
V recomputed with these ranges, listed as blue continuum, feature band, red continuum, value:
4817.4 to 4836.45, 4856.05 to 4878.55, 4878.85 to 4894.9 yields 1.7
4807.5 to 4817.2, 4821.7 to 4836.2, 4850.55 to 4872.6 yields -0.3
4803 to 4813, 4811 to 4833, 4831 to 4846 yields 0.6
